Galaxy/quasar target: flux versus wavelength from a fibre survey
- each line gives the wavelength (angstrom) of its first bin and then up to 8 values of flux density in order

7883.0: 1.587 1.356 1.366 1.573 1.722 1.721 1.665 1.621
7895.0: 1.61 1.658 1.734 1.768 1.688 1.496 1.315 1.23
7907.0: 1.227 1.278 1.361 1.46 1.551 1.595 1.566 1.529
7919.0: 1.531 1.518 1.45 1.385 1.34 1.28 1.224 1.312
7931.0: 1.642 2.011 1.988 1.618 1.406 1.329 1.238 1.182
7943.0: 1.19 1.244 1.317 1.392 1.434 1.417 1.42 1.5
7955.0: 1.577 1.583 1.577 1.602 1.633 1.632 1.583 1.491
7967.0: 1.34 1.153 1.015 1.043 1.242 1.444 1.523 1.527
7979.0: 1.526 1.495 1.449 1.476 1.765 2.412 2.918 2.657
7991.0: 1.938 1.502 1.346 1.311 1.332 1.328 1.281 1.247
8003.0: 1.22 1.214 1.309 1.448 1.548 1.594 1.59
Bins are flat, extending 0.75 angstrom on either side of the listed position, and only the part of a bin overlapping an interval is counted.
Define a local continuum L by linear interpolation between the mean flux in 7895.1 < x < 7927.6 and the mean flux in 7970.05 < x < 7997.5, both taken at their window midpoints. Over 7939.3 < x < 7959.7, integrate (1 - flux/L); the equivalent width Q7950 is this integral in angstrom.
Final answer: 2.2 angstrom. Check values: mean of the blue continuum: 1.47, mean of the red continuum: 1.65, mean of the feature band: 1.4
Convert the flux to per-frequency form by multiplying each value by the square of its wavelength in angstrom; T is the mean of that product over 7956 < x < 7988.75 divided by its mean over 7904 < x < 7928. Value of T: 1.13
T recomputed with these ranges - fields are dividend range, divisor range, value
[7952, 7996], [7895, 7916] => 1.08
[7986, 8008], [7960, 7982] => 1.16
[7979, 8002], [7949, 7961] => 1.12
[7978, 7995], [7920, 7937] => 1.23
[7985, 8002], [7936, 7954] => 1.33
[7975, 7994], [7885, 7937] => 1.22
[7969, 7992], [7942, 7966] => 1.15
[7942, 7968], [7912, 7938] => 0.97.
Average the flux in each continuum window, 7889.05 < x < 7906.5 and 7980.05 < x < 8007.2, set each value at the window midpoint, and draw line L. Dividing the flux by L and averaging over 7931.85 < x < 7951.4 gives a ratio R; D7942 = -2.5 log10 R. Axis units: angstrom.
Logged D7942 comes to 0.12 mag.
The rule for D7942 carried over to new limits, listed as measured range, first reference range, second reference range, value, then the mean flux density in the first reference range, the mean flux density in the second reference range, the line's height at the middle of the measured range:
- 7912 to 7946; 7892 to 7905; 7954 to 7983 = 0.06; 1.61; 1.44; 1.54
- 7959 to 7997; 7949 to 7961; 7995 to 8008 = -0.14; 1.53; 1.3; 1.41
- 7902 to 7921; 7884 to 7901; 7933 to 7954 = 0.08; 1.62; 1.41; 1.55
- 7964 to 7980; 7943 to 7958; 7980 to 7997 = 0.22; 1.43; 1.83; 1.65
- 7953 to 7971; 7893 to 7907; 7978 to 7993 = 0.23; 1.55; 1.91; 1.81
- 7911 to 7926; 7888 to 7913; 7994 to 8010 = 0.01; 1.54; 1.33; 1.5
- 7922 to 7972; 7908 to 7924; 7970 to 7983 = 0.00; 1.48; 1.38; 1.43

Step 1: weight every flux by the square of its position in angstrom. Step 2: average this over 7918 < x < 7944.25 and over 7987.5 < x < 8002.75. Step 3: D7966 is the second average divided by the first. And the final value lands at 1.2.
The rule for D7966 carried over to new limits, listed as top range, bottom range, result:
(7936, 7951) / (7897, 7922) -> 0.89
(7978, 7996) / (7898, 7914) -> 1.28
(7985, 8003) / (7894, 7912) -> 1.19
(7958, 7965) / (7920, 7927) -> 1.16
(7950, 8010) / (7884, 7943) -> 1.04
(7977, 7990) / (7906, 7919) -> 1.34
